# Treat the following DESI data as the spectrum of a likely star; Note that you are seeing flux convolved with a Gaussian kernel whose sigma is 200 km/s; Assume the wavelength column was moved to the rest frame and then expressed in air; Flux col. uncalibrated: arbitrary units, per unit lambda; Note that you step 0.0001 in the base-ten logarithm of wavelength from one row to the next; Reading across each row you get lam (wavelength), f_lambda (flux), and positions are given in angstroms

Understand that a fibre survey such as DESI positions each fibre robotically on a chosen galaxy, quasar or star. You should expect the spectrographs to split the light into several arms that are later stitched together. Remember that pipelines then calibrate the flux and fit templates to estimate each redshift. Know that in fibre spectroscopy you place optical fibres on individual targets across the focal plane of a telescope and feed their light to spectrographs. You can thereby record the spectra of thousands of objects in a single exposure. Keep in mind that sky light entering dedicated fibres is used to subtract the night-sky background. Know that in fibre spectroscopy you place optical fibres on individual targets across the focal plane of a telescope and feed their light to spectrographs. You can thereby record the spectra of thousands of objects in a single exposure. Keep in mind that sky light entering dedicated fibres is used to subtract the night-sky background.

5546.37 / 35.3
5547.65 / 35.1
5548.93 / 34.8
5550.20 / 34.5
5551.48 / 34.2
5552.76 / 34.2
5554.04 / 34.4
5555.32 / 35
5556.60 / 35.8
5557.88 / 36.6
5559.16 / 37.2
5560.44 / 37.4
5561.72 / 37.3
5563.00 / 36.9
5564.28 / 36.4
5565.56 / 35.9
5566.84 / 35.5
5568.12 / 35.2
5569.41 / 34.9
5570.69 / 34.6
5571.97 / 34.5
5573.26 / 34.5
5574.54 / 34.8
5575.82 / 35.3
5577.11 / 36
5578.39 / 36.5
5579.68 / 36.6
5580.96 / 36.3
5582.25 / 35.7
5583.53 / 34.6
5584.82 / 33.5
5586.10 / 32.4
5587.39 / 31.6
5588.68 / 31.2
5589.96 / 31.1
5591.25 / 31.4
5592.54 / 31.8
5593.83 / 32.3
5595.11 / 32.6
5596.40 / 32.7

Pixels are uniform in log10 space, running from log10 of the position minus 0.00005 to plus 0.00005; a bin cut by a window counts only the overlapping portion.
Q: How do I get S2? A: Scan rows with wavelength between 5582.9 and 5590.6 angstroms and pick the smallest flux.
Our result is 31.1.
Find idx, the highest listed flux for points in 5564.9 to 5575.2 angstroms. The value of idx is 35.9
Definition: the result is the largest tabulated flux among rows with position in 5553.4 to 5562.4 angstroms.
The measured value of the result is 37.4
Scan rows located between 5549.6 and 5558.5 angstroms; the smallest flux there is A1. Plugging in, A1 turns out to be 34.2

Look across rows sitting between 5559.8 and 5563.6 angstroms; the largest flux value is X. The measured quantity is 37.4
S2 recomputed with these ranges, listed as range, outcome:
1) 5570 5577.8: 34.5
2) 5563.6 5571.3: 34.6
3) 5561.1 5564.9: 36.4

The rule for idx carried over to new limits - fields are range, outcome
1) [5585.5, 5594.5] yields 32.4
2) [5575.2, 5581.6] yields 36.6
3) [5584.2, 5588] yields 33.5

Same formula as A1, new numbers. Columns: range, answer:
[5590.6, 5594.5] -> 31.4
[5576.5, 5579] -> 36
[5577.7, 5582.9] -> 35.7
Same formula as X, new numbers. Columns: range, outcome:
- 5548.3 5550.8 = 34.8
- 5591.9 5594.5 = 32.3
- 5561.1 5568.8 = 37.3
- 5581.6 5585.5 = 35.7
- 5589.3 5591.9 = 31.4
